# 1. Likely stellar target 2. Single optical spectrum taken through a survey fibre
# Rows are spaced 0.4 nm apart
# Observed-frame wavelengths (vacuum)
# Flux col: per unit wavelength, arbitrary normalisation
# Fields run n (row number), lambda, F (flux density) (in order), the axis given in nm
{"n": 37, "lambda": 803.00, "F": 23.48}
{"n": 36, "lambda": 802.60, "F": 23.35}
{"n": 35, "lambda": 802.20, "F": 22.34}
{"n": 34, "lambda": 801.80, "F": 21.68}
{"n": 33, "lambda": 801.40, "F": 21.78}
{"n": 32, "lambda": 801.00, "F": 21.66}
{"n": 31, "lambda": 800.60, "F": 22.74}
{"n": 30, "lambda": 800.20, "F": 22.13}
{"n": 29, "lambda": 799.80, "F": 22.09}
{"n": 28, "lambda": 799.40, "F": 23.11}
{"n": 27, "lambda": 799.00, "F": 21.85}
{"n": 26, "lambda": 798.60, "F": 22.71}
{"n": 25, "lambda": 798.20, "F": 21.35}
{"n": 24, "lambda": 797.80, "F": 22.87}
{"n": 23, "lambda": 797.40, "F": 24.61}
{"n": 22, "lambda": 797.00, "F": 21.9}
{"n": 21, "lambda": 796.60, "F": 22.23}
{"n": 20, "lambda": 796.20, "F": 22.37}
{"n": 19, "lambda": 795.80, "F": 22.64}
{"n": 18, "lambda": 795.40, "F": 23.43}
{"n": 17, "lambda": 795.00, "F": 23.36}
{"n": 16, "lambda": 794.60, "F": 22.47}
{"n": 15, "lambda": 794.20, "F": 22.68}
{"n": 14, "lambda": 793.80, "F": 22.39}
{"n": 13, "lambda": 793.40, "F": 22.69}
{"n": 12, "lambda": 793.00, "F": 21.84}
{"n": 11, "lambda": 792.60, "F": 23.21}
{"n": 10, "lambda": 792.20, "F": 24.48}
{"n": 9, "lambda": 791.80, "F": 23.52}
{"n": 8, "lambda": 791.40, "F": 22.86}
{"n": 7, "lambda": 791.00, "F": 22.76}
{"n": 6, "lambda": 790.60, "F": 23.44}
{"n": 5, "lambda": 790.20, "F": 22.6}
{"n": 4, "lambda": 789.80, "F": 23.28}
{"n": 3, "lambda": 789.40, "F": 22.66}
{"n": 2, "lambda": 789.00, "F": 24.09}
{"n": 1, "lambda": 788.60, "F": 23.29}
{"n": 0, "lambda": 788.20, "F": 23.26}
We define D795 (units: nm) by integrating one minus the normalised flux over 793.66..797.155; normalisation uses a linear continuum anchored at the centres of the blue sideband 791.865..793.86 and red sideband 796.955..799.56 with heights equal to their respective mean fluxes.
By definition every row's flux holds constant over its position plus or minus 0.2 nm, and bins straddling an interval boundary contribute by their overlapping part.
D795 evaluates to 0.03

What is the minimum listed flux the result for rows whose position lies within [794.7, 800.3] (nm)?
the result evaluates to 21.35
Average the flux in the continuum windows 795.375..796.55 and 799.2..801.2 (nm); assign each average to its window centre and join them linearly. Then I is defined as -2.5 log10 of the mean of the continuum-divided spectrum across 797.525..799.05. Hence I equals 0.01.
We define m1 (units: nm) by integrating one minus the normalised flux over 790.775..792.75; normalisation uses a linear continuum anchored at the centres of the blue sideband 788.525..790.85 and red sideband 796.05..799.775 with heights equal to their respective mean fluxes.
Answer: -0.03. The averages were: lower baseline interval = 23.2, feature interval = 23.4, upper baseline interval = 22.5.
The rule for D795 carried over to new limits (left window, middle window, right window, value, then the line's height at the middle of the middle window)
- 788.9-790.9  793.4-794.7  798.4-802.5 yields 0.014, 22.8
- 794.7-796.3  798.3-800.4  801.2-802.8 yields 0.022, 22.6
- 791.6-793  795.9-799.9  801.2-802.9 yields 0.054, 22.8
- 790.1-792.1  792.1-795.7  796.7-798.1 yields 0.023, 23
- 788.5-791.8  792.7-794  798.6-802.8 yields 0.029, 22.9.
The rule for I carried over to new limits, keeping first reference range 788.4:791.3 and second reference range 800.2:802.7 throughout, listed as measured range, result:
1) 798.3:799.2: 0.01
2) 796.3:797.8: -0.01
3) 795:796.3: -0.01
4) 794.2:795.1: 0.00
